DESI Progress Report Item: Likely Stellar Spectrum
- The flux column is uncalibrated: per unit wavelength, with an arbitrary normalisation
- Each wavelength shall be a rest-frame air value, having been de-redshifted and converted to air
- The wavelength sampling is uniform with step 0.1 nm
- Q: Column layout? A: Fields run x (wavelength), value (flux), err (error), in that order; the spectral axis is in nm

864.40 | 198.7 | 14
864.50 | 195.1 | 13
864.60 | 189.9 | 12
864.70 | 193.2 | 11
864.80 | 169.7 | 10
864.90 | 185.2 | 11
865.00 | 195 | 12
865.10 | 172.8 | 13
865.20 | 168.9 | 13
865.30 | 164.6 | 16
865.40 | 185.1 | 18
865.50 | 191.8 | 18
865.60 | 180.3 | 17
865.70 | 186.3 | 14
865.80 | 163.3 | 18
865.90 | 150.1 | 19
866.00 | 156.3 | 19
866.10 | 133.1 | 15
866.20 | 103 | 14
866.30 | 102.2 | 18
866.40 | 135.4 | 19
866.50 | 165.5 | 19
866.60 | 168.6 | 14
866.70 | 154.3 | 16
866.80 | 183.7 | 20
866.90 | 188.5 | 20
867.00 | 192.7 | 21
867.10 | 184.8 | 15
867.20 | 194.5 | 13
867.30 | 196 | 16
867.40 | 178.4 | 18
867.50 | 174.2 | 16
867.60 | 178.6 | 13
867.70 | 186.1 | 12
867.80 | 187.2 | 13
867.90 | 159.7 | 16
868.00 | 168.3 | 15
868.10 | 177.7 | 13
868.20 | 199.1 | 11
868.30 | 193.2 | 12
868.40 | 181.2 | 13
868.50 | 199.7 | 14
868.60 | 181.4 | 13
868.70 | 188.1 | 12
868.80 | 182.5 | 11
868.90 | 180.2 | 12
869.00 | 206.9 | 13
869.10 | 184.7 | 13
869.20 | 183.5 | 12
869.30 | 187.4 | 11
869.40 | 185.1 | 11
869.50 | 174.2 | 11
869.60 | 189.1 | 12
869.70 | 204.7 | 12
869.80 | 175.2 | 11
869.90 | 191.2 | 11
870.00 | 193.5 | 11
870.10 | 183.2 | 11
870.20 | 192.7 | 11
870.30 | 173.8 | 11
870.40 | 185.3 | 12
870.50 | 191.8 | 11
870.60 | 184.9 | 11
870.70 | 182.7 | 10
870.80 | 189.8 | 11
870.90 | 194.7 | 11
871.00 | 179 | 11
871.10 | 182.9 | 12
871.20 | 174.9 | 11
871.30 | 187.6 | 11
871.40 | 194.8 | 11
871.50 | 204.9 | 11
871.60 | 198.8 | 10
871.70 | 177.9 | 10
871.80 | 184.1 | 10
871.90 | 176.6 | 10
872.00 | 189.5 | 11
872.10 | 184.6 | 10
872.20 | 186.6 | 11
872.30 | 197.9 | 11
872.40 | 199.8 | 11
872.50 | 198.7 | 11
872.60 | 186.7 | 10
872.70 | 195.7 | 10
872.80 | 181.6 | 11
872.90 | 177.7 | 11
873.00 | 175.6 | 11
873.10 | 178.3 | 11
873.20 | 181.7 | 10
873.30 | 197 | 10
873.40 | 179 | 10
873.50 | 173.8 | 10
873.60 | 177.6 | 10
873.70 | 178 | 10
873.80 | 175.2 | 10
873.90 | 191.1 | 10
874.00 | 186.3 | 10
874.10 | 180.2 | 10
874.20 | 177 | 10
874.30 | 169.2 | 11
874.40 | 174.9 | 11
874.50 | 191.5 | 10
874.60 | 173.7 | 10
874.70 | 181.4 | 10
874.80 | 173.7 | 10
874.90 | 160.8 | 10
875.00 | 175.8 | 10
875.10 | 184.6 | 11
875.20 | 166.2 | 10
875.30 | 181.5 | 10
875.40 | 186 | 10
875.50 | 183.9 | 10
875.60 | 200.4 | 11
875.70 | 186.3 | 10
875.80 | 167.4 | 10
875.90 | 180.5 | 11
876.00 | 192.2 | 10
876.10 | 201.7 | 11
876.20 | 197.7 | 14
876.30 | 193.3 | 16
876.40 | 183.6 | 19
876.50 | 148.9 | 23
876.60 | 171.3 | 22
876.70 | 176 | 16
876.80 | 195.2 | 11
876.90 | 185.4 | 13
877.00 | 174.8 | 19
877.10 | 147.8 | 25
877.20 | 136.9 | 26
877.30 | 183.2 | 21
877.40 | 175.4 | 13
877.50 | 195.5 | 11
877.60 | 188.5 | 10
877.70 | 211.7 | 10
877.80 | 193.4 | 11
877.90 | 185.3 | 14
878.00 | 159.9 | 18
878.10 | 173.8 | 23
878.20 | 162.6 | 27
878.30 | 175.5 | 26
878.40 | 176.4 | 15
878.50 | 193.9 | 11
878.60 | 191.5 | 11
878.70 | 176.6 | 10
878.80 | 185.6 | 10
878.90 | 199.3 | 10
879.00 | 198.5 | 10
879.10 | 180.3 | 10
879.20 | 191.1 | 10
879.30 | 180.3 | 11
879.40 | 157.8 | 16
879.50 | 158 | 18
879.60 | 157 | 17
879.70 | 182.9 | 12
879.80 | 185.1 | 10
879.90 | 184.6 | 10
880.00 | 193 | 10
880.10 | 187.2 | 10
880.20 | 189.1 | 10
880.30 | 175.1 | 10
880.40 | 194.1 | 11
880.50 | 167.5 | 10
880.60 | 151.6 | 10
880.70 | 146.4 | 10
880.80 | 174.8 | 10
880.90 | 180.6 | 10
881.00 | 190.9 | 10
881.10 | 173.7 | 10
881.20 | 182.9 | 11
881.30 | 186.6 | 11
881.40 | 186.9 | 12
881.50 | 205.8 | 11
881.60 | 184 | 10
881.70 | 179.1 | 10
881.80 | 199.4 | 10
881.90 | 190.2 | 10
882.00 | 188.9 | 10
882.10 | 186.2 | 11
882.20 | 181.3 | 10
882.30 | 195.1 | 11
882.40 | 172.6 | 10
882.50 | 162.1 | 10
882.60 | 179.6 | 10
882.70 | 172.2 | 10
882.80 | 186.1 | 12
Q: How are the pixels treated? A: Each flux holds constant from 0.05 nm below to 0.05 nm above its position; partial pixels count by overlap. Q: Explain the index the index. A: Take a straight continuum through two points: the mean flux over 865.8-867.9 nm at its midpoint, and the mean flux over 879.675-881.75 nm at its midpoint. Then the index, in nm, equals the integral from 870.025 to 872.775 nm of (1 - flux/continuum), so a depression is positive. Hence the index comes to -0.28 nm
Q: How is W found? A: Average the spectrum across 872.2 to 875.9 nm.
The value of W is 182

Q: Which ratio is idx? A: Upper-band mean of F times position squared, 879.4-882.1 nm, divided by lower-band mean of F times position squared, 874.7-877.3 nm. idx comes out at 1.02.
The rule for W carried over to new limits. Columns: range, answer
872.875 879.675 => 180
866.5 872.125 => 185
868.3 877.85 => 184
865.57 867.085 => 158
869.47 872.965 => 188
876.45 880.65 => 179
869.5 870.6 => 187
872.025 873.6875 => 186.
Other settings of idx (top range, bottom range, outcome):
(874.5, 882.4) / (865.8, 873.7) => 1.02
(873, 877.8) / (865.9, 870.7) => 1.03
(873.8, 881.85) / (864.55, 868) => 1.08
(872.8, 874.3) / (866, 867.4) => 1.13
